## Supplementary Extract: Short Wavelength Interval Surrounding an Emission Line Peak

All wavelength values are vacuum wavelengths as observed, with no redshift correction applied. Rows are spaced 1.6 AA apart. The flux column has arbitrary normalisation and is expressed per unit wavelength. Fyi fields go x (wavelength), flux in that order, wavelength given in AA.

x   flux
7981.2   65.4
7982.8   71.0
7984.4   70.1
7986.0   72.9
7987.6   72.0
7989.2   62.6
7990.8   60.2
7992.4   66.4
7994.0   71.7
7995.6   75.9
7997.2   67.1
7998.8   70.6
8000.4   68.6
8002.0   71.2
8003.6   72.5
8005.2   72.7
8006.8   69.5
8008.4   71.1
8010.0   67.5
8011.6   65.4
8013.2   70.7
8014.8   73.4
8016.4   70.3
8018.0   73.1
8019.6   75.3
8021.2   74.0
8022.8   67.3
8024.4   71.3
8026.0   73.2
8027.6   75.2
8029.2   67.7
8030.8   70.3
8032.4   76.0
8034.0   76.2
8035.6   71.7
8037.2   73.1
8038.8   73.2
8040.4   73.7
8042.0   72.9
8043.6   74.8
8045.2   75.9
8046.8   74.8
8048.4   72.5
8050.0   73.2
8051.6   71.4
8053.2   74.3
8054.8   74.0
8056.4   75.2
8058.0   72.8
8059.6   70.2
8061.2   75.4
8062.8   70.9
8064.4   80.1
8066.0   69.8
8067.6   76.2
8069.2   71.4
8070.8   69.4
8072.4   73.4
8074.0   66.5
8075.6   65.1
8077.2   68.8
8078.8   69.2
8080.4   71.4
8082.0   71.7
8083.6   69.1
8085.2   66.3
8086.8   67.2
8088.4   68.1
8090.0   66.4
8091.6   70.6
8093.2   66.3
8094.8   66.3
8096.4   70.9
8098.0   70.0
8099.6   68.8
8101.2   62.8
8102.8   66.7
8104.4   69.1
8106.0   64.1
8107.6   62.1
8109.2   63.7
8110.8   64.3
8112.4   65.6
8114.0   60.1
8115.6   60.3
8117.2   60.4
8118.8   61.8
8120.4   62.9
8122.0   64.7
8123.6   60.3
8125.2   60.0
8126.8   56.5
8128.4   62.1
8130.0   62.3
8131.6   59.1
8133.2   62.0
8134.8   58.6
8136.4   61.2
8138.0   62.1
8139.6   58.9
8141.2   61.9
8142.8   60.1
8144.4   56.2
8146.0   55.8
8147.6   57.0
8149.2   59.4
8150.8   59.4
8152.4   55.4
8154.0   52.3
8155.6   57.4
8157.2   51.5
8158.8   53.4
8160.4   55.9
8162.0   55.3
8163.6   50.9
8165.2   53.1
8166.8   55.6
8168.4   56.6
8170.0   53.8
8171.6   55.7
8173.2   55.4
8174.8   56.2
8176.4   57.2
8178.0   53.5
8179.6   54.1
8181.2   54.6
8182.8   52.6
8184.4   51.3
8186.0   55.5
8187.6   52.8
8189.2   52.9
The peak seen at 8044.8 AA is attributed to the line C III]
